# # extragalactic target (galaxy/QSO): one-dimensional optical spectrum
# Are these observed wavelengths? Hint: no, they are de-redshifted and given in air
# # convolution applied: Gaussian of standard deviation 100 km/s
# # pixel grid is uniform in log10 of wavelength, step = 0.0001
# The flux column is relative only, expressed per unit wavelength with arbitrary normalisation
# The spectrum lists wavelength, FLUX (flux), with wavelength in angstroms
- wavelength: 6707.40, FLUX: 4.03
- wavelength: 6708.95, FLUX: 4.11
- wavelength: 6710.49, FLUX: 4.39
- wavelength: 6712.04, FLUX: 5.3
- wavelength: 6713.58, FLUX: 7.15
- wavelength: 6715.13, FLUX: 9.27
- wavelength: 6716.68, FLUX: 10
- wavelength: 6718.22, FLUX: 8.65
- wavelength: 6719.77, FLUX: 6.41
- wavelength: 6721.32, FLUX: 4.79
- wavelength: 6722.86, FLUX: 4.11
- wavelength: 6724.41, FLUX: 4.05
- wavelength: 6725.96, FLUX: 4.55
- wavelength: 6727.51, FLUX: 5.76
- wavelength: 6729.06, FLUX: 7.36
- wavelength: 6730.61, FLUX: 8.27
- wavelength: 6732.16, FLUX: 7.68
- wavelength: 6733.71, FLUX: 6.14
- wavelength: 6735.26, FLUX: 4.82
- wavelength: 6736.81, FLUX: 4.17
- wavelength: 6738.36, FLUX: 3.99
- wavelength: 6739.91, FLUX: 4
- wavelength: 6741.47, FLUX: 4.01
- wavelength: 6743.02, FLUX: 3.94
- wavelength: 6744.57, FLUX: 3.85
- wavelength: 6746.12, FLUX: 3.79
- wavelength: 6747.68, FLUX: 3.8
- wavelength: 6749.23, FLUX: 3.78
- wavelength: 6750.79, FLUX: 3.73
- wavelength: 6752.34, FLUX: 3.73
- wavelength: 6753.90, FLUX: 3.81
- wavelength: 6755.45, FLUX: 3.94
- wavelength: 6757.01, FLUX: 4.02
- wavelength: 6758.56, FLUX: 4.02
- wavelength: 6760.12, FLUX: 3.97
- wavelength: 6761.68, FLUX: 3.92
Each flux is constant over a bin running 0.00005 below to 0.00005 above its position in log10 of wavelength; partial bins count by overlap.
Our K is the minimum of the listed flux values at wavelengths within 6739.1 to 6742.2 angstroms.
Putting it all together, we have 4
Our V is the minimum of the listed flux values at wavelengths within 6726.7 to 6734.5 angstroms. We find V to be 5.76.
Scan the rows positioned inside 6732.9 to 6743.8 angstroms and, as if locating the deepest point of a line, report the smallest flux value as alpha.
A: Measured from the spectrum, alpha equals 3.94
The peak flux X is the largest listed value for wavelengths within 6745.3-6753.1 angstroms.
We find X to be 3.8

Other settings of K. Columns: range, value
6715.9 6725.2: 4.05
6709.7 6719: 4.39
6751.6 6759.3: 3.73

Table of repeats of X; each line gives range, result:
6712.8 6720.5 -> 10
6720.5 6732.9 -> 8.27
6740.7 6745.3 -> 4.01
